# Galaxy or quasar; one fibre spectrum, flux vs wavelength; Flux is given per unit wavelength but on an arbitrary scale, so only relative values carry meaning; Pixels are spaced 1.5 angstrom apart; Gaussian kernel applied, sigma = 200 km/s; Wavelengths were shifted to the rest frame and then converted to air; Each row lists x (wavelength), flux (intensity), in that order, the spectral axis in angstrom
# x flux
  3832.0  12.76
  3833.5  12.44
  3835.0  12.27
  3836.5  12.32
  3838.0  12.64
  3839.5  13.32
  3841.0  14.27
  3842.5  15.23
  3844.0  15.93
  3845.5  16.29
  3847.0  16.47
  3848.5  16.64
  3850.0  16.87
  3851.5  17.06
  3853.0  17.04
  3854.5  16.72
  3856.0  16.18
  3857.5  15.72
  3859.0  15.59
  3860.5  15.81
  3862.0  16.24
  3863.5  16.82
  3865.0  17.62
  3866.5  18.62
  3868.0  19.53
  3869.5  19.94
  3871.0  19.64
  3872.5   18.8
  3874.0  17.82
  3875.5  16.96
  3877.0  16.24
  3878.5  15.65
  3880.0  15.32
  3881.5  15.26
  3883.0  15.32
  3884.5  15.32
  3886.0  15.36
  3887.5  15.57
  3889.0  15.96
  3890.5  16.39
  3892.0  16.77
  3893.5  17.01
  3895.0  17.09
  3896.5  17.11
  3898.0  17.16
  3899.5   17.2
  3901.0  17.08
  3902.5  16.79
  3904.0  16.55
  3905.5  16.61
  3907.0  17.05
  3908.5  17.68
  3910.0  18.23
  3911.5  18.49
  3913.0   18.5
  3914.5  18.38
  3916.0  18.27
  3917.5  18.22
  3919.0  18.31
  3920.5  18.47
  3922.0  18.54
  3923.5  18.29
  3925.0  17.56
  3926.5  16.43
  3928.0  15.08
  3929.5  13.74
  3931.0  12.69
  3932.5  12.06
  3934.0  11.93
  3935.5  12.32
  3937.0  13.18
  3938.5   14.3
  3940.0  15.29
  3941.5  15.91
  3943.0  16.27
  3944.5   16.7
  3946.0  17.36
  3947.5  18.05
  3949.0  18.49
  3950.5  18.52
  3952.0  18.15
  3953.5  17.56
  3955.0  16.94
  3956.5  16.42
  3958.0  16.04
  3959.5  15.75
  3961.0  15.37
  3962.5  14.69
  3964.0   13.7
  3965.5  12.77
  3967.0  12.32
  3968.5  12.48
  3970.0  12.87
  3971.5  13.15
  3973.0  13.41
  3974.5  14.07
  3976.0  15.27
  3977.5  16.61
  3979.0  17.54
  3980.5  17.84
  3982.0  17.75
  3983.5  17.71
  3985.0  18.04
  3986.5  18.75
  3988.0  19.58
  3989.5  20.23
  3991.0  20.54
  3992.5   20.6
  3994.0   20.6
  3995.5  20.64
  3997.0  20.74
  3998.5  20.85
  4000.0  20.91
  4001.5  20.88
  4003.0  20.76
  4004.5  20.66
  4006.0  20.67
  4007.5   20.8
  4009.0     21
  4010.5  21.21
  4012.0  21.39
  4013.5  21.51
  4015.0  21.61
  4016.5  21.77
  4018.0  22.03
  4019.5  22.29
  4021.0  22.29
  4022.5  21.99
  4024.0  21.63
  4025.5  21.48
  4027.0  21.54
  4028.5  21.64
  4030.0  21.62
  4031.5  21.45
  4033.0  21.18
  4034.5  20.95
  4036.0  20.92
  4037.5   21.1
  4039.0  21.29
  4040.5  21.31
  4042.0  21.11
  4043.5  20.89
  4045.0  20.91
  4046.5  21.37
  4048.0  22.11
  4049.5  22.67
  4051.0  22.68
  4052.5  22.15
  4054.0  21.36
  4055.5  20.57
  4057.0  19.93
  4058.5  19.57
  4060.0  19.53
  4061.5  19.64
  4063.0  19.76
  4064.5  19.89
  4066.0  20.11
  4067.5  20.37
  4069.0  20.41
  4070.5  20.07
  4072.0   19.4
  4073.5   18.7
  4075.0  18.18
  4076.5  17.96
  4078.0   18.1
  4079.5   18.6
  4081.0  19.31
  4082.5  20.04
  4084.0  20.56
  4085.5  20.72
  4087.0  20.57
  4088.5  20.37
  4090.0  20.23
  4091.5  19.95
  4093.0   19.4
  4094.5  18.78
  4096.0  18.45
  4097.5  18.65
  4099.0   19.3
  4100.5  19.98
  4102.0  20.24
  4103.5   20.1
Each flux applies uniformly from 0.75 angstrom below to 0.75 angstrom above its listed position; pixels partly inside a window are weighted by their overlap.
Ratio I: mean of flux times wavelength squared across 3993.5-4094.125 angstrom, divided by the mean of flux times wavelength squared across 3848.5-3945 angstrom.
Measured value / 1.35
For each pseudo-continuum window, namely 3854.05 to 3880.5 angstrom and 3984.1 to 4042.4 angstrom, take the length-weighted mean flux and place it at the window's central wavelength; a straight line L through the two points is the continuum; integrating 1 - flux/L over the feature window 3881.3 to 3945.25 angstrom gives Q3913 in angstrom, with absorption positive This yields 7.2 angstrom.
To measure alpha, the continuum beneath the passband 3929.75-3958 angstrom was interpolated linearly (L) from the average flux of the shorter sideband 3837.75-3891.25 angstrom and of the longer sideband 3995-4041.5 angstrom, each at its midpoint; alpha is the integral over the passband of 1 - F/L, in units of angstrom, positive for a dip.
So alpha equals 4.94 angstrom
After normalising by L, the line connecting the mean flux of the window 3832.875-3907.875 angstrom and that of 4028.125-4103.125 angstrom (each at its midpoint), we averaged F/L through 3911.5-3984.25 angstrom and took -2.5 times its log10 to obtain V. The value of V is 0.126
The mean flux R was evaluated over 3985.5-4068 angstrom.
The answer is 21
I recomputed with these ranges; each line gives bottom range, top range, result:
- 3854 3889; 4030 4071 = 1.36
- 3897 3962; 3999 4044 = 1.35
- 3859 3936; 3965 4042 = 1.23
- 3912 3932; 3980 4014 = 1.23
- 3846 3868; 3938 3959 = 1.05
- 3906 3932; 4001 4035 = 1.31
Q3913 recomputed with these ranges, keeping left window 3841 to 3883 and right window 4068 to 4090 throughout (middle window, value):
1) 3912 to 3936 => 1.8 angstrom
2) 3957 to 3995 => 4.0 angstrom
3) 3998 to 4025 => -3.8 angstrom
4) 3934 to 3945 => 2.0 angstrom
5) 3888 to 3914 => 0.2 angstrom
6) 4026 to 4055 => -3.7 angstrom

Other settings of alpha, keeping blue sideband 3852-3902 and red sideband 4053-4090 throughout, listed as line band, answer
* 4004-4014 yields -1.2 angstrom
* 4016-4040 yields -3.1 angstrom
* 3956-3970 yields 3.0 angstrom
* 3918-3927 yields -0.2 angstrom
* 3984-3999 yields -1.2 angstrom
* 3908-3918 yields -0.5 angstrom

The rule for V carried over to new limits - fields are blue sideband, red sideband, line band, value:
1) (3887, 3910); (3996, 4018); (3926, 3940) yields 0.32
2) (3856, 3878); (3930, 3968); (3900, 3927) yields -0.10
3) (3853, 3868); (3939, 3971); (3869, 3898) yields -0.01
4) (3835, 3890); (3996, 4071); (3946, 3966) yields 0.15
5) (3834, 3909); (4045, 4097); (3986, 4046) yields -0.11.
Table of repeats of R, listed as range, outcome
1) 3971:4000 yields 18.2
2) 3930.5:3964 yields 15.6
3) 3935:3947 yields 15.3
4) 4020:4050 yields 21.5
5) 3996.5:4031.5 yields 21.4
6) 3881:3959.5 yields 16.5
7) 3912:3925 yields 18.3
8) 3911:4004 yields 16.8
